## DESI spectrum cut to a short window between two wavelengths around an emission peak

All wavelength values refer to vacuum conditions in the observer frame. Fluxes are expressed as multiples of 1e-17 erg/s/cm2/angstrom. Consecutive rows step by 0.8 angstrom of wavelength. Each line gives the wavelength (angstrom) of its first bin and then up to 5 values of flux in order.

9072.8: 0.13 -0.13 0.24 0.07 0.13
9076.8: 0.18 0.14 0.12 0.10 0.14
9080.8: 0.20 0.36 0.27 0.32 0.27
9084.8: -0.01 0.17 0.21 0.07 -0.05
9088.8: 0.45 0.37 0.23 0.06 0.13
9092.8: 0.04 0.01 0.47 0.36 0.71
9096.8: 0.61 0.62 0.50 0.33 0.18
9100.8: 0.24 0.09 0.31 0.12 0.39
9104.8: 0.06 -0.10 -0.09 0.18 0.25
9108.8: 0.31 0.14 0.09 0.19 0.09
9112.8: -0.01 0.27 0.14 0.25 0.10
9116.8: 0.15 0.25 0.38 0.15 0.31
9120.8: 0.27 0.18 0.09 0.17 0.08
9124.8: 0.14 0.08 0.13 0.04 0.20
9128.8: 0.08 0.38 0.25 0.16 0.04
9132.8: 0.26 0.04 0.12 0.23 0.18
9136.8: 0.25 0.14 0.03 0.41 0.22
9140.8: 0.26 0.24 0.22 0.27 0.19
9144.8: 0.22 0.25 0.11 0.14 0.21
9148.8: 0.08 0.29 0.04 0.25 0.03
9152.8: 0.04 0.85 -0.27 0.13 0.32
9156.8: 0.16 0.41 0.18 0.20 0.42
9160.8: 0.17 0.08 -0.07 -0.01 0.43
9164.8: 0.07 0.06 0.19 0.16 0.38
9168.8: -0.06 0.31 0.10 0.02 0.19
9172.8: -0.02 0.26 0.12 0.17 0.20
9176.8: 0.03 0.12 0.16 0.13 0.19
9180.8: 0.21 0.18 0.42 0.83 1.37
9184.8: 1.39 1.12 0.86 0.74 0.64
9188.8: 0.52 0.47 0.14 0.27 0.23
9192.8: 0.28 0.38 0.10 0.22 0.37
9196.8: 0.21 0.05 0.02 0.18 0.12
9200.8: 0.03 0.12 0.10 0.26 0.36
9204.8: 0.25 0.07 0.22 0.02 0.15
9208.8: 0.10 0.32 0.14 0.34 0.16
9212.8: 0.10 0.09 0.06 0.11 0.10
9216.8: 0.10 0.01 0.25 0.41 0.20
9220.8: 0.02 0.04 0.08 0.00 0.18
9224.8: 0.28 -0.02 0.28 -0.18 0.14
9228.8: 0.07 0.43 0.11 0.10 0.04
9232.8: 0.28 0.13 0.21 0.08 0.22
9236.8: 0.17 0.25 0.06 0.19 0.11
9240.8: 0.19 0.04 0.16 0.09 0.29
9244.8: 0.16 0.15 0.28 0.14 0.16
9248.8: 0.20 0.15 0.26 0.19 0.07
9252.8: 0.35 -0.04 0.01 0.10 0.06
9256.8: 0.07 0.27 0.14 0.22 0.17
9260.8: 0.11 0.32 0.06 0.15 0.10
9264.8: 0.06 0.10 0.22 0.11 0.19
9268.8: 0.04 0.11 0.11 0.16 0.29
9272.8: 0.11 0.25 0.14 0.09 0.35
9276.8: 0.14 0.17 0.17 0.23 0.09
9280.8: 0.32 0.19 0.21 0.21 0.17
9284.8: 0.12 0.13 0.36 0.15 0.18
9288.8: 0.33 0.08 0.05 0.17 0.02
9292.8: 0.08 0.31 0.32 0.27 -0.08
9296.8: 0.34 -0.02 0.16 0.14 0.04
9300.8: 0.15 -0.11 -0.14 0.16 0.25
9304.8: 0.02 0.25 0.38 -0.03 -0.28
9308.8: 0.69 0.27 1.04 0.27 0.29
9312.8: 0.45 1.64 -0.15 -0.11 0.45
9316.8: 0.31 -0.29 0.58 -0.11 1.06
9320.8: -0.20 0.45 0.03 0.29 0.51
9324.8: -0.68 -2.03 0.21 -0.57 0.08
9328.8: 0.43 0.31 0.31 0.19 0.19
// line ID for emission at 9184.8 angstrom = [O III] 5007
